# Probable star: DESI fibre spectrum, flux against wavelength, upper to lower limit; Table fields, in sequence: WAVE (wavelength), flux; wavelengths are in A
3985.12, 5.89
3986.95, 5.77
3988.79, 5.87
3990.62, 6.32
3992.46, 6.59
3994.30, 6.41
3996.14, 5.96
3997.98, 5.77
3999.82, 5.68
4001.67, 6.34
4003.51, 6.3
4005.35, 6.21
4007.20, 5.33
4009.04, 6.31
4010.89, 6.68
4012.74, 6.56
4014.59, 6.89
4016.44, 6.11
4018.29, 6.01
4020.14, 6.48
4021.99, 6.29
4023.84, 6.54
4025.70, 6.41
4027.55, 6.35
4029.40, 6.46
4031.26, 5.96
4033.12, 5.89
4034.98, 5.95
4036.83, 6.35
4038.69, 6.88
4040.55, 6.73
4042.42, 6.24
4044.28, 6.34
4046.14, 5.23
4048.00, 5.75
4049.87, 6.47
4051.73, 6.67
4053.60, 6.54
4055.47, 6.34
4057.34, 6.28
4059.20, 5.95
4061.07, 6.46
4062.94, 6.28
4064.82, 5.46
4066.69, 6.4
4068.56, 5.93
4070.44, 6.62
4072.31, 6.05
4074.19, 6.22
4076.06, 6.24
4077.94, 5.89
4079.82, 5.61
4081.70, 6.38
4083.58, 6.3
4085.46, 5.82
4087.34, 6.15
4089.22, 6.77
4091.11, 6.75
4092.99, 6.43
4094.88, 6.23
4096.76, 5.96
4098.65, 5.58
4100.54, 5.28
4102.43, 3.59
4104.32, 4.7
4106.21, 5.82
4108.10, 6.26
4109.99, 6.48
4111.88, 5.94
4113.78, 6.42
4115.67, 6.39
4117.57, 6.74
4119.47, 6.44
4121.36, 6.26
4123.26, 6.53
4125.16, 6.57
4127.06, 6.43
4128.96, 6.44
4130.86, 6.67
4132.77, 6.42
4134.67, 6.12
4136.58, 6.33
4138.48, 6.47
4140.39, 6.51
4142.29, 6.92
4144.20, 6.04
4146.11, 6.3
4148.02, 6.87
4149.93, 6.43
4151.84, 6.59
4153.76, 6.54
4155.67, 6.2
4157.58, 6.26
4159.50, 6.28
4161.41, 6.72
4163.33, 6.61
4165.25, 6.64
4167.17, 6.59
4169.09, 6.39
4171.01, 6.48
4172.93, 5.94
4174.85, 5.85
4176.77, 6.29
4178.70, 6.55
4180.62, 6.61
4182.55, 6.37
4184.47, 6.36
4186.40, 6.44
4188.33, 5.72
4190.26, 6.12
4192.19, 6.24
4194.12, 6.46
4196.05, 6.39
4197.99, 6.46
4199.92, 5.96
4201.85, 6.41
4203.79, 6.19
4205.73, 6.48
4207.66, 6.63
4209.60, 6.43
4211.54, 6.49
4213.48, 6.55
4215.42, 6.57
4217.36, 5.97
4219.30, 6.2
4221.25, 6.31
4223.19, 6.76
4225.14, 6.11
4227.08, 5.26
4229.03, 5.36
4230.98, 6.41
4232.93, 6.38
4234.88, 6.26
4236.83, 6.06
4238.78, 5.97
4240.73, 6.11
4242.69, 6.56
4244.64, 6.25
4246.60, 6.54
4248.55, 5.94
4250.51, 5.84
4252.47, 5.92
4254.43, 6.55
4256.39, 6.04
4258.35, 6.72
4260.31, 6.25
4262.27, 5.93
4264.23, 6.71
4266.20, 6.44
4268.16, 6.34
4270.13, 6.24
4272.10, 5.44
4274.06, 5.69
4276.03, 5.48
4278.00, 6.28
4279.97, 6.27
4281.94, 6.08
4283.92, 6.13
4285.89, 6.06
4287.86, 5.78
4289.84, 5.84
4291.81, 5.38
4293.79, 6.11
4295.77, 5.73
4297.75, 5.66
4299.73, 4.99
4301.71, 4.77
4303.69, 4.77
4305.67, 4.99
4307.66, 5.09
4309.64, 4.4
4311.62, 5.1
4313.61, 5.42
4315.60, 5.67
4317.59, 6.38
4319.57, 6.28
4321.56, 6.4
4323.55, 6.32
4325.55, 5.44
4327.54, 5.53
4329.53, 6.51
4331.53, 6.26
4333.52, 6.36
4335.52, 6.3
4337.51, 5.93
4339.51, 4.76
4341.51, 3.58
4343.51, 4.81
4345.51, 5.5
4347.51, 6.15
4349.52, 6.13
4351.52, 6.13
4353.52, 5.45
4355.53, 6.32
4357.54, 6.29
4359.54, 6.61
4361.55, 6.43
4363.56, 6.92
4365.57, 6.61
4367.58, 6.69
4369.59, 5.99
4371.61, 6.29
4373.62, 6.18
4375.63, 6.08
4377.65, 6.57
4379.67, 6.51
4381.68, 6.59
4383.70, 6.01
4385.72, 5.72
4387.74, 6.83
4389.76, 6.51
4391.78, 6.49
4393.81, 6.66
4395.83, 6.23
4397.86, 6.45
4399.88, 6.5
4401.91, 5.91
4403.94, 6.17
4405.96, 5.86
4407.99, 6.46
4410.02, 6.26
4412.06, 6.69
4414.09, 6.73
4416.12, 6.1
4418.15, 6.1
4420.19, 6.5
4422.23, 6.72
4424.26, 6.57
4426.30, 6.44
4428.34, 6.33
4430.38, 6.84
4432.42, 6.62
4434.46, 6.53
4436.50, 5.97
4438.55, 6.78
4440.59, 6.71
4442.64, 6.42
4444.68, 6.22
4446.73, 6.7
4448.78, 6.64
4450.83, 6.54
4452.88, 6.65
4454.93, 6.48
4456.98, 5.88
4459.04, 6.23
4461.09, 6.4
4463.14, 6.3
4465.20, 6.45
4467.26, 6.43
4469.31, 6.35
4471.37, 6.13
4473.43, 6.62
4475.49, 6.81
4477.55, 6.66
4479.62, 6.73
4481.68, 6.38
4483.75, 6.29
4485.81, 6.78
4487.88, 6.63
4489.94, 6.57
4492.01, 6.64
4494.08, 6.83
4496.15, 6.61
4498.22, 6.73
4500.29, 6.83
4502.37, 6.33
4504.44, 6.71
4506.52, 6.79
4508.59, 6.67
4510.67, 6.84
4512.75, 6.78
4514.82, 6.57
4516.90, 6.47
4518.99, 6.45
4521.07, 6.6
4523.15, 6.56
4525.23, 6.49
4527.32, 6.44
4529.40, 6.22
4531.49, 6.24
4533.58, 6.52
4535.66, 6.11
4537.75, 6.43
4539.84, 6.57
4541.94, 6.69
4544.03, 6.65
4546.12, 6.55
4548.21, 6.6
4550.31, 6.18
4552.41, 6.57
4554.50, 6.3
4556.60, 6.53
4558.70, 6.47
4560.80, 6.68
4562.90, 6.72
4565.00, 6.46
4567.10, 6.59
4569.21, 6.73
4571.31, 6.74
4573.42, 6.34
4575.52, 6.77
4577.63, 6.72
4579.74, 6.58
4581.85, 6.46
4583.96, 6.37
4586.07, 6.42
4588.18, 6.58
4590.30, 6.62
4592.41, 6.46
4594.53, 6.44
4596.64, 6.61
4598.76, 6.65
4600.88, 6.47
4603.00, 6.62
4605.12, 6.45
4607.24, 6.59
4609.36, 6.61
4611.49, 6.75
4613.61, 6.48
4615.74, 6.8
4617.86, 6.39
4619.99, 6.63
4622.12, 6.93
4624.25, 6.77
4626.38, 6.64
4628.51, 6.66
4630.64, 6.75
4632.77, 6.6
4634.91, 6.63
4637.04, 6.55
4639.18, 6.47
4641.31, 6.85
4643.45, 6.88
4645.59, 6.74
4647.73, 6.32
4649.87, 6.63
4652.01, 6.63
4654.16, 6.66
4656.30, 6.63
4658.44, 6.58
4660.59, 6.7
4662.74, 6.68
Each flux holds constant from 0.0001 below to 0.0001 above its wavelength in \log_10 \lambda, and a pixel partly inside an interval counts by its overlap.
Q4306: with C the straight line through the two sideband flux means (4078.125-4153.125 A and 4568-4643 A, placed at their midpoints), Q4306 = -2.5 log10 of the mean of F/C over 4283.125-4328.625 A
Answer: 0.14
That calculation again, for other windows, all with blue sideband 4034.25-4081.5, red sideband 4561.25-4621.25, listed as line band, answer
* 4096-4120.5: 0.075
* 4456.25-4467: 0.036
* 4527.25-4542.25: 0.025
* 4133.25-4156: -0.032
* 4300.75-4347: 0.160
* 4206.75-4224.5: -0.020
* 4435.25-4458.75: 0.005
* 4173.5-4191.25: 0.006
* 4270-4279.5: 0.096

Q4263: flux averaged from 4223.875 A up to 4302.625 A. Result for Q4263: 6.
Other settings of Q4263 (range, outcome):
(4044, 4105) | 6.02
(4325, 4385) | 6.04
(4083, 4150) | 6.2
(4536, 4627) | 6.57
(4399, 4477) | 6.42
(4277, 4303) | 5.76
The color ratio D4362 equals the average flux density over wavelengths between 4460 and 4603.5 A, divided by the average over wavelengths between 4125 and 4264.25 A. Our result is 1.04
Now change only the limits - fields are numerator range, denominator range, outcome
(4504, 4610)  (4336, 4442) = 1.05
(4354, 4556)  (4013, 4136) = 1.05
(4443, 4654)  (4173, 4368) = 1.09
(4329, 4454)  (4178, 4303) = 1.02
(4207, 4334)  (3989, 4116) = 0.97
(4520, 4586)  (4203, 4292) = 1.06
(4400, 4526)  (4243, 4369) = 1.10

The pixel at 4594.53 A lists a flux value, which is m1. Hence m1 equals 6.44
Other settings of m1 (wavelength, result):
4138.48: 6.47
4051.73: 6.67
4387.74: 6.83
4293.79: 6.11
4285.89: 6.06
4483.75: 6.29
